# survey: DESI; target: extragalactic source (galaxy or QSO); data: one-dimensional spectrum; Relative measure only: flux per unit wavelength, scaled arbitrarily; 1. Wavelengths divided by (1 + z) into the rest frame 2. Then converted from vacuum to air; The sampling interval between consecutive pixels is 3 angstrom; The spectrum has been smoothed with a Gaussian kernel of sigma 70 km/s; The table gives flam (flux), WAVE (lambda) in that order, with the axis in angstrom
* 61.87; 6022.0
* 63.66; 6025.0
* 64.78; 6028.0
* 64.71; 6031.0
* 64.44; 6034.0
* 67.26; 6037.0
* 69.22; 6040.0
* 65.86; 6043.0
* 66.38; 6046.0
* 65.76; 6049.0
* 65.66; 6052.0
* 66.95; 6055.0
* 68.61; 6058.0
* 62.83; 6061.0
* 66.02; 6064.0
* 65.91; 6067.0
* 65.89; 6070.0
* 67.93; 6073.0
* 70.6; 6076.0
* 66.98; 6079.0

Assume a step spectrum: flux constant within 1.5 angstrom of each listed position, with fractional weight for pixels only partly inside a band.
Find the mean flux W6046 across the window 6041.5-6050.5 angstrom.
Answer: 66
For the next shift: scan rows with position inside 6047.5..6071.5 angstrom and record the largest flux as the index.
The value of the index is 68.61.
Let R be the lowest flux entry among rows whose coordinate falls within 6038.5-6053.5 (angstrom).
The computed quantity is 65.66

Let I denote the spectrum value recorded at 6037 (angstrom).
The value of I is 67.26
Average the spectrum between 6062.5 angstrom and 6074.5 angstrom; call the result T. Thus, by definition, 66.4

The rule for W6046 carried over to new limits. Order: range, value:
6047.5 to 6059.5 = 66.7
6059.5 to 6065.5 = 64.4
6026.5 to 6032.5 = 64.7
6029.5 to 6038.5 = 65.5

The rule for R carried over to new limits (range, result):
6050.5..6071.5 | 62.83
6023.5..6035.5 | 63.66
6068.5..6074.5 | 65.89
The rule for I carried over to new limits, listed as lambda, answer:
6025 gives 63.66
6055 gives 66.95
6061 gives 62.83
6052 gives 65.66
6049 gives 65.76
